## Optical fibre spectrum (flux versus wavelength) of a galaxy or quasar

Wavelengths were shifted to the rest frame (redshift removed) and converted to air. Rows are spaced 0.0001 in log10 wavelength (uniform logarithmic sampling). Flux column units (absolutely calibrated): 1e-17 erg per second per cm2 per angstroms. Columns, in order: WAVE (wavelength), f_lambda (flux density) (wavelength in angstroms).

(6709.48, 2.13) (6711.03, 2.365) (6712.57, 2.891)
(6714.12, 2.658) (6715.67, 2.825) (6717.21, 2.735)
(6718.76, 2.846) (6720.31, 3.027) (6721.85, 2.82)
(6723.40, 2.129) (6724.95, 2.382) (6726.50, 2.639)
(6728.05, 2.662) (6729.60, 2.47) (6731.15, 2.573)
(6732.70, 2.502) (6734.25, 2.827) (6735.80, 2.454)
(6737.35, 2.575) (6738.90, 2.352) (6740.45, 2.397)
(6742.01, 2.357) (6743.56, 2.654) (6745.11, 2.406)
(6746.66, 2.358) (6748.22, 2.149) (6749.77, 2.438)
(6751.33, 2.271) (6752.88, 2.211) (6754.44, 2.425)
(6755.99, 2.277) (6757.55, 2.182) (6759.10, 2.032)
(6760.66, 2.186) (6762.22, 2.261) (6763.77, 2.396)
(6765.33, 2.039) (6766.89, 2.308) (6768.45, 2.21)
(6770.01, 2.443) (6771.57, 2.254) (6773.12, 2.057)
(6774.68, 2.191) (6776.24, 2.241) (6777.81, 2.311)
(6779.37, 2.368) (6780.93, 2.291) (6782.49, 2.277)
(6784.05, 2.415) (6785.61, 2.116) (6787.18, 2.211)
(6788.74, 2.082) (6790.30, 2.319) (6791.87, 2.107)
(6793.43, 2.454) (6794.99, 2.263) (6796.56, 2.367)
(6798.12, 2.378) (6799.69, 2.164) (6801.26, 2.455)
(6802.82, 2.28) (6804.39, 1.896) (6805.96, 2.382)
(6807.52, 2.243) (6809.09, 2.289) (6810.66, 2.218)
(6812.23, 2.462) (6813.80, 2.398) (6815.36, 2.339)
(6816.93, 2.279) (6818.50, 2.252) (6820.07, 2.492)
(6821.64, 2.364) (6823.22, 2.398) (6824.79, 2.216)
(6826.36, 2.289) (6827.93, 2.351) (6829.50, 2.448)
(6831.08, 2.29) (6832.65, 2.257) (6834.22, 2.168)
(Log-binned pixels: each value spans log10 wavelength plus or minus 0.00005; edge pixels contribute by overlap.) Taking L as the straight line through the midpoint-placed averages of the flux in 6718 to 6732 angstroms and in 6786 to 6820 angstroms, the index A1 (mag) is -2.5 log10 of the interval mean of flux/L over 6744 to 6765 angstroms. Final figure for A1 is 0.096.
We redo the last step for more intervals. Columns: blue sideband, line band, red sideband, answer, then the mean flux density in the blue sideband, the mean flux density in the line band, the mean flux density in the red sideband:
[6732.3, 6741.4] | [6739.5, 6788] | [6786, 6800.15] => 0.05 mag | 2.51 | 2.28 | 2.26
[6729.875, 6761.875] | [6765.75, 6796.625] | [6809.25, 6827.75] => 0.05 mag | 2.38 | 2.26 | 2.34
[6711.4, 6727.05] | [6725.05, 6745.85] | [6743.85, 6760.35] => -0.02 mag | 2.69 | 2.52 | 2.28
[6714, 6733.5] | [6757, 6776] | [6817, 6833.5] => 0.13 mag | 2.64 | 2.22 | 2.33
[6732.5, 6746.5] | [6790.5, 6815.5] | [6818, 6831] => 0.04 mag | 2.5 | 2.29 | 2.35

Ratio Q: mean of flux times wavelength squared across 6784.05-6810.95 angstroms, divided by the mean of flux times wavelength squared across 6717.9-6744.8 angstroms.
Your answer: 0.9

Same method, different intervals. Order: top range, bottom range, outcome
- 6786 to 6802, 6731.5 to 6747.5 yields 0.93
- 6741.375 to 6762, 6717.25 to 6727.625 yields 0.88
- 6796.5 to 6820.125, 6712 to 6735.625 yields 0.89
